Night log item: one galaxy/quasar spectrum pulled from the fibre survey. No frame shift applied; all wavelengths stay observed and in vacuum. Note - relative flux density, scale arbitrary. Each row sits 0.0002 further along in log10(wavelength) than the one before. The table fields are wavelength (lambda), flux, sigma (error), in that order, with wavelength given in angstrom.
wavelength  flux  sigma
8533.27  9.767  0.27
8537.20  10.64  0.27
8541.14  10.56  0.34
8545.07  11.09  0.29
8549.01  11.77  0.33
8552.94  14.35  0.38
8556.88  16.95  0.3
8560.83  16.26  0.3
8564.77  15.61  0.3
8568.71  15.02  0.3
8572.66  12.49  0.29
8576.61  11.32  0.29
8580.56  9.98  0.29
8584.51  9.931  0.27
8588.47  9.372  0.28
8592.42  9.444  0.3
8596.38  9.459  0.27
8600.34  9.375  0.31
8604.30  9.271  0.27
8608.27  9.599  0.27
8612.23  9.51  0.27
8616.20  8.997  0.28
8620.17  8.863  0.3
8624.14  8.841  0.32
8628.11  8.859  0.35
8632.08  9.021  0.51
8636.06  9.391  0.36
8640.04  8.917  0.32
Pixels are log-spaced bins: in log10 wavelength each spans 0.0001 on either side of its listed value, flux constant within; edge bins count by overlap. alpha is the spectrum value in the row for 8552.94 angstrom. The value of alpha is 14.35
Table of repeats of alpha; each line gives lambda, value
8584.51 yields 9.931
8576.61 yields 11.32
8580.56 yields 9.98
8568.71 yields 15.02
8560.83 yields 16.26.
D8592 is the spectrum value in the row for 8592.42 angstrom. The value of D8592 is 9.444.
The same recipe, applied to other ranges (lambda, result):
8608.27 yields 9.599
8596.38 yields 9.459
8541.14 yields 10.56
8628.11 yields 8.859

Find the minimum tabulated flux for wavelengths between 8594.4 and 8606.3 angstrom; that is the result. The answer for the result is 9.271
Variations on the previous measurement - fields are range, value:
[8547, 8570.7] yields 11.77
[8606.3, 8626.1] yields 8.841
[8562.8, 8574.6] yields 12.49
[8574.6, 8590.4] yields 9.372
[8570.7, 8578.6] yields 11.32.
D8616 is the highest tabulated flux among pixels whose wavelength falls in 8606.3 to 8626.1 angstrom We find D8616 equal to 9.599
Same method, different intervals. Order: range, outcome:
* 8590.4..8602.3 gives 9.459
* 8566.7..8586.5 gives 15.02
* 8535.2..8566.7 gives 16.95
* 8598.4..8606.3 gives 9.375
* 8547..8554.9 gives 14.35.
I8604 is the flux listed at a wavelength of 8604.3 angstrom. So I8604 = 9.271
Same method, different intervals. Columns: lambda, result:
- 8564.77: 15.61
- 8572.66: 12.49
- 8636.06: 9.391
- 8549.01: 11.77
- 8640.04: 8.917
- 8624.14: 8.841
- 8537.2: 10.64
